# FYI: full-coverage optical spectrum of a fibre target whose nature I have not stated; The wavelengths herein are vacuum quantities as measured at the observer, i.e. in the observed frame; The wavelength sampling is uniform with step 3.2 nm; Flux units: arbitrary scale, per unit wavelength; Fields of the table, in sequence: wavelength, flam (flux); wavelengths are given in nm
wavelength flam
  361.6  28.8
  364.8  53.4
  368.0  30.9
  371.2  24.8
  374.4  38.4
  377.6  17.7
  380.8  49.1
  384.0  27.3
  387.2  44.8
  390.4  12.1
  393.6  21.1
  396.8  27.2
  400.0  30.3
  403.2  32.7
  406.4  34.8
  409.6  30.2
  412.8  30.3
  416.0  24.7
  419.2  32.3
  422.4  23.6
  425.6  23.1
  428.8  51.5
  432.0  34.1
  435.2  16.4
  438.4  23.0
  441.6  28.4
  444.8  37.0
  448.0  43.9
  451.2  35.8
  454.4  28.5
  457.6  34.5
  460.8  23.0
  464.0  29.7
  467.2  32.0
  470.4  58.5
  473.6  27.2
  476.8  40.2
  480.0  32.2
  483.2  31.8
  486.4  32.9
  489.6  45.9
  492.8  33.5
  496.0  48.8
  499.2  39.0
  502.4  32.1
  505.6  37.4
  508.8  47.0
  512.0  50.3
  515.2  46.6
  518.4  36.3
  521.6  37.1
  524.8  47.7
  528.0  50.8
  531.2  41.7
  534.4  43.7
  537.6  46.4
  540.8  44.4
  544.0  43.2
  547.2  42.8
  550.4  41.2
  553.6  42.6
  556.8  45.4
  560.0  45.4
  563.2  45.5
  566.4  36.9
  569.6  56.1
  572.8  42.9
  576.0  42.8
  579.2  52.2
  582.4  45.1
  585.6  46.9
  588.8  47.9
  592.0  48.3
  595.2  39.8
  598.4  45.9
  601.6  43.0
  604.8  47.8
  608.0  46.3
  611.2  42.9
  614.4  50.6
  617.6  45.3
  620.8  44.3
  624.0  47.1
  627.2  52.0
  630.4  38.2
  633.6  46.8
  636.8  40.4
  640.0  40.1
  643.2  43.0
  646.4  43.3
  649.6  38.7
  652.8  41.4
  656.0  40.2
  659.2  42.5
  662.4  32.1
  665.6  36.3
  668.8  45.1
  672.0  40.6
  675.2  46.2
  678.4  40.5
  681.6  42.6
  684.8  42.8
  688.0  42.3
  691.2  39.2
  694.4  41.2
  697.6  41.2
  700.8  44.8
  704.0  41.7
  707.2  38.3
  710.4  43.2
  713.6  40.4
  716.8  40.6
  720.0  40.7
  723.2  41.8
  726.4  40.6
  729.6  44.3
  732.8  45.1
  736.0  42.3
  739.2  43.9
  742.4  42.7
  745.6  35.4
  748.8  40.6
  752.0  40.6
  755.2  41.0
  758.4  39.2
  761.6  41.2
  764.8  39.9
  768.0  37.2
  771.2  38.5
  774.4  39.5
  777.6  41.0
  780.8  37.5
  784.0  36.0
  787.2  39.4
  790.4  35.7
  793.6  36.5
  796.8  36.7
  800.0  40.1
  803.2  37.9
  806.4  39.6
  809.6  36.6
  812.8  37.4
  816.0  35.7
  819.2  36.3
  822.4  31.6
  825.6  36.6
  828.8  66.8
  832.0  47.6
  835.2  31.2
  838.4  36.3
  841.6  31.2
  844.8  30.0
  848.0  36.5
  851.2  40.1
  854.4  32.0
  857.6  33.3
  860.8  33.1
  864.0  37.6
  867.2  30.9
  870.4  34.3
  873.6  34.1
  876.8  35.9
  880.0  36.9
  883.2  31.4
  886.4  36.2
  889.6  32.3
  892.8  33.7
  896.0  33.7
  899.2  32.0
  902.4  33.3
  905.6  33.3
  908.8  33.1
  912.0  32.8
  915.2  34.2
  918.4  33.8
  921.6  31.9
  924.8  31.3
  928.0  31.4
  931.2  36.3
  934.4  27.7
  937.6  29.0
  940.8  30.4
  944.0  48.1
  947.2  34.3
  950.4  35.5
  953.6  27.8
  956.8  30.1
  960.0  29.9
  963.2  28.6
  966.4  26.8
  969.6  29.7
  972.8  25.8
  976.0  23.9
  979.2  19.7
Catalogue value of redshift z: 0.26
